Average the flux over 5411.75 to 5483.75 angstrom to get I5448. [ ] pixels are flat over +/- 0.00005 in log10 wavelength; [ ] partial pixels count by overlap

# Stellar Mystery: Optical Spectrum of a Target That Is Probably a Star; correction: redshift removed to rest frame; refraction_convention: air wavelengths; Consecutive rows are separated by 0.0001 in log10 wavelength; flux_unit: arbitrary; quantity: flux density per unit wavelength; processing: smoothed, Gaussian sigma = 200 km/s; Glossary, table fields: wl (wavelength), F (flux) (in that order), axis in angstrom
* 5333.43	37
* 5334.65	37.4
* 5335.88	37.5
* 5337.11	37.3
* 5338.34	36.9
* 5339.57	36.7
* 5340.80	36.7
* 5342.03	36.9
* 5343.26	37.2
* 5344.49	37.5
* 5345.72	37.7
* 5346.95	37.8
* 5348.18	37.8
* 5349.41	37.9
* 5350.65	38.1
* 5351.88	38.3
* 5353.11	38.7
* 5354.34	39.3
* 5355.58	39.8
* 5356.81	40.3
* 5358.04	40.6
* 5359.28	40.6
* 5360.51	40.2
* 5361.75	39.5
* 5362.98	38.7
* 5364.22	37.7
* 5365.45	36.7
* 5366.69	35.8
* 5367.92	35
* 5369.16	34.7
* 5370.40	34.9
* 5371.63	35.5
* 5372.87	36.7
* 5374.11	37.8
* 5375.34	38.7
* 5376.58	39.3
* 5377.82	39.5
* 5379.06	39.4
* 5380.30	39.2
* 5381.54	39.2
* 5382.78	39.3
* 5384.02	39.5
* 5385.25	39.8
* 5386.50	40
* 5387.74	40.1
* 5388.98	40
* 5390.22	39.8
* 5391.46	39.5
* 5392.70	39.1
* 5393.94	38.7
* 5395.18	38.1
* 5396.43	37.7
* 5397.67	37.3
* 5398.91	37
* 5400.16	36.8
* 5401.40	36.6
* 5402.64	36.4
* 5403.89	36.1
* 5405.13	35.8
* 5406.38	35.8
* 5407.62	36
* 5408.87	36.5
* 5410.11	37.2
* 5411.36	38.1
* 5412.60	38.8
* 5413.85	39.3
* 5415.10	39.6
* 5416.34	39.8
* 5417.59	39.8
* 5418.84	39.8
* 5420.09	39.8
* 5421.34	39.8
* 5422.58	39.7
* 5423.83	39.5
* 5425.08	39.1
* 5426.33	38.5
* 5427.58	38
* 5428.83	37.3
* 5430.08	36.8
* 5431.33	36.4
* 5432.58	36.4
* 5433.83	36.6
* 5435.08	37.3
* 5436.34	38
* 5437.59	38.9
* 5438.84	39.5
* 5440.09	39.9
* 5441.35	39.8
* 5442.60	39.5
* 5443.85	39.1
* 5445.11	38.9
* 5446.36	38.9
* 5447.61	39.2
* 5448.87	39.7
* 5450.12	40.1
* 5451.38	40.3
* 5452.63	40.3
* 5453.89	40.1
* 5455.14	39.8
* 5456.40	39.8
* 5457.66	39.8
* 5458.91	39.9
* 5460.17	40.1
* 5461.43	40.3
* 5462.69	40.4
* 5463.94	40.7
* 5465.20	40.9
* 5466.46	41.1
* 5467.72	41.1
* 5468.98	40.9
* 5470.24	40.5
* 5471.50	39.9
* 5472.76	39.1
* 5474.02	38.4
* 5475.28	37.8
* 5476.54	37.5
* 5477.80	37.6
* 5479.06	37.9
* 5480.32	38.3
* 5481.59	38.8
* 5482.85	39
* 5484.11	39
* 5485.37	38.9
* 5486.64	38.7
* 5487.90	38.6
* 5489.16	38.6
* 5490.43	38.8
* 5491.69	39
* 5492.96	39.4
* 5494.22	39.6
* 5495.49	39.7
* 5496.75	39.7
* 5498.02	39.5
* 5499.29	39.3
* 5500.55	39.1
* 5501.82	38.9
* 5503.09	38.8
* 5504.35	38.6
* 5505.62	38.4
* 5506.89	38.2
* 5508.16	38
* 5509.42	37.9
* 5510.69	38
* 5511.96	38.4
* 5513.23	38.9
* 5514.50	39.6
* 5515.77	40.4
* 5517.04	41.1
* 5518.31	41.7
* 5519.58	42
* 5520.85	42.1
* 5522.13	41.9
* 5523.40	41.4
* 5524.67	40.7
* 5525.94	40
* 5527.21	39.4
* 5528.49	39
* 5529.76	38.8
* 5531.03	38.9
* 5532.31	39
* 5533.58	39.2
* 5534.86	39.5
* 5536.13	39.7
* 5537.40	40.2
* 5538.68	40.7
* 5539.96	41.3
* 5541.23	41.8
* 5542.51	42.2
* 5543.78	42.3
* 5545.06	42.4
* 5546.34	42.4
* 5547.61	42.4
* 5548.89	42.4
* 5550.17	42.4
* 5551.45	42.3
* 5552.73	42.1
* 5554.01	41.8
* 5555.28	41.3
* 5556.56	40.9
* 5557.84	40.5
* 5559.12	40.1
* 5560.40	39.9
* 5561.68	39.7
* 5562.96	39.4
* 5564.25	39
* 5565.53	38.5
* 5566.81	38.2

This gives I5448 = 39.2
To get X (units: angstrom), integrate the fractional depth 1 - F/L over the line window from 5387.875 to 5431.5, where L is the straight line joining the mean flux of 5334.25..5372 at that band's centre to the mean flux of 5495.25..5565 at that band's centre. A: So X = 0.4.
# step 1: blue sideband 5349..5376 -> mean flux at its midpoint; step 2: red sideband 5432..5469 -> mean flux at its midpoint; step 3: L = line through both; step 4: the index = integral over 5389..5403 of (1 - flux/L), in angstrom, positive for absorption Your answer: 0.2 angstrom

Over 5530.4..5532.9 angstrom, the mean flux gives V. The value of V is 38.9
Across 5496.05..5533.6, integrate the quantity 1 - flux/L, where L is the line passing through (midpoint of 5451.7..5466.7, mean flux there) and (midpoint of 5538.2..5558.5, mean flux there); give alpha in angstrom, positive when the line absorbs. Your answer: 1.5 angstrom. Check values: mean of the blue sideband 40.3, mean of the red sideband 41.8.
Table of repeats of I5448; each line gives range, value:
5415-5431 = 39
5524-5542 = 39.9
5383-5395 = 39.6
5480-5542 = 39.5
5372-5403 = 38.6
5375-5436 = 38.3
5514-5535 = 40.3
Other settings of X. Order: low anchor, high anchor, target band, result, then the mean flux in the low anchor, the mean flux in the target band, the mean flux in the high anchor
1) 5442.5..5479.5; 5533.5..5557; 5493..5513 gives 0.9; 39.7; 38.8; 41.5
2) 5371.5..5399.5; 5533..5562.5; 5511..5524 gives 0.0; 38.8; 40.7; 41.2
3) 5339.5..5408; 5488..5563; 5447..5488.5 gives -0.2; 38.1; 39.5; 40.2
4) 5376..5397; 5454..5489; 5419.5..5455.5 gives 0.5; 39.3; 38.9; 39.4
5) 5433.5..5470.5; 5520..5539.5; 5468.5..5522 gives 1.0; 39.7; 39.2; 40.1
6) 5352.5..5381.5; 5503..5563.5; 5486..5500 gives 0.2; 38.2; 39.2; 40.4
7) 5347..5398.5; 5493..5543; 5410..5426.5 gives -0.2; 38.5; 39.3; 39.8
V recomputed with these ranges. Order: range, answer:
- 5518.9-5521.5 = 41.9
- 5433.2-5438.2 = 37.7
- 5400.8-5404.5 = 36.3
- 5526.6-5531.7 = 39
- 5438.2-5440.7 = 39.8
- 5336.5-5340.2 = 36.9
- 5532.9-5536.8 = 39.5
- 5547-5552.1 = 42.3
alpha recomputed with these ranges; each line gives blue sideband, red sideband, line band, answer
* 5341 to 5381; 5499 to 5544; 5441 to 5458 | -0.3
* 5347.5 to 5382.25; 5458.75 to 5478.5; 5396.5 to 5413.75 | 0.8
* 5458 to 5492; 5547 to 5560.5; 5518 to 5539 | 0.3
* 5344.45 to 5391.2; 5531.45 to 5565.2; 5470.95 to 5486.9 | 0.6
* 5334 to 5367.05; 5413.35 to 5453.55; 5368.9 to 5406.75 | 0.4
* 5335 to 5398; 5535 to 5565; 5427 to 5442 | 0.5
